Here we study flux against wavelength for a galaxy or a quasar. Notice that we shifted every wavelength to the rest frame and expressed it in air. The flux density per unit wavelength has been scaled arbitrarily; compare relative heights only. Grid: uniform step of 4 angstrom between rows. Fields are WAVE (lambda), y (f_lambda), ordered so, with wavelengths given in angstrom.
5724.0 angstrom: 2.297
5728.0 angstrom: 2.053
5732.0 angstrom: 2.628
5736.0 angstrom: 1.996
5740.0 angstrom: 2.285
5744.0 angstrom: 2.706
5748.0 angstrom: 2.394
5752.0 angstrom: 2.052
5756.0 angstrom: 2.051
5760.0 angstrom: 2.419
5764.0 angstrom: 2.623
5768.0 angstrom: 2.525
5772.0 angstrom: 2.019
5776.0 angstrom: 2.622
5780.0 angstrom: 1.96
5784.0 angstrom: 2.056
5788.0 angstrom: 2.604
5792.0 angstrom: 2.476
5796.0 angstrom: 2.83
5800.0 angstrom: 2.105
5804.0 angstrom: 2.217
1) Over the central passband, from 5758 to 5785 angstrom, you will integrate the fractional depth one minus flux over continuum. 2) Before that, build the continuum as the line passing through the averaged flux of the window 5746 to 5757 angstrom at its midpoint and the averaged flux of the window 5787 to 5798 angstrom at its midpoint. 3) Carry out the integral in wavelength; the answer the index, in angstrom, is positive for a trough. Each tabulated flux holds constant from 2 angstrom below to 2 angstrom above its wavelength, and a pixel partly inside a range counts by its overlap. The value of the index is 0.7 angstrom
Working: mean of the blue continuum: 2.18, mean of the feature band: 2.33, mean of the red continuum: 2.64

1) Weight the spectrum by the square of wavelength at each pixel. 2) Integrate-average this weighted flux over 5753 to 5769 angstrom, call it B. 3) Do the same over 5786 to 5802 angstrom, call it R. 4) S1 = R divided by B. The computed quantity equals 1.1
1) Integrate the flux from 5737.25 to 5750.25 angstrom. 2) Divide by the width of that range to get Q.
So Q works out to 2.43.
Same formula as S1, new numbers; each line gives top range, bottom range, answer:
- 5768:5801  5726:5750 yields 1.02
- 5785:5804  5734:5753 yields 1.08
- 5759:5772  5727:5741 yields 1.10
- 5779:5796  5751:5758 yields 1.16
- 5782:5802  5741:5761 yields 1.06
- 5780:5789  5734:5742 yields 1.05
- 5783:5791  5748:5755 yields 1.12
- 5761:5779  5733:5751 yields 1.04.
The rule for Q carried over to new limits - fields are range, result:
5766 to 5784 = 2.26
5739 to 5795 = 2.35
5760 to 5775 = 2.41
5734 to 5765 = 2.31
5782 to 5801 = 2.43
